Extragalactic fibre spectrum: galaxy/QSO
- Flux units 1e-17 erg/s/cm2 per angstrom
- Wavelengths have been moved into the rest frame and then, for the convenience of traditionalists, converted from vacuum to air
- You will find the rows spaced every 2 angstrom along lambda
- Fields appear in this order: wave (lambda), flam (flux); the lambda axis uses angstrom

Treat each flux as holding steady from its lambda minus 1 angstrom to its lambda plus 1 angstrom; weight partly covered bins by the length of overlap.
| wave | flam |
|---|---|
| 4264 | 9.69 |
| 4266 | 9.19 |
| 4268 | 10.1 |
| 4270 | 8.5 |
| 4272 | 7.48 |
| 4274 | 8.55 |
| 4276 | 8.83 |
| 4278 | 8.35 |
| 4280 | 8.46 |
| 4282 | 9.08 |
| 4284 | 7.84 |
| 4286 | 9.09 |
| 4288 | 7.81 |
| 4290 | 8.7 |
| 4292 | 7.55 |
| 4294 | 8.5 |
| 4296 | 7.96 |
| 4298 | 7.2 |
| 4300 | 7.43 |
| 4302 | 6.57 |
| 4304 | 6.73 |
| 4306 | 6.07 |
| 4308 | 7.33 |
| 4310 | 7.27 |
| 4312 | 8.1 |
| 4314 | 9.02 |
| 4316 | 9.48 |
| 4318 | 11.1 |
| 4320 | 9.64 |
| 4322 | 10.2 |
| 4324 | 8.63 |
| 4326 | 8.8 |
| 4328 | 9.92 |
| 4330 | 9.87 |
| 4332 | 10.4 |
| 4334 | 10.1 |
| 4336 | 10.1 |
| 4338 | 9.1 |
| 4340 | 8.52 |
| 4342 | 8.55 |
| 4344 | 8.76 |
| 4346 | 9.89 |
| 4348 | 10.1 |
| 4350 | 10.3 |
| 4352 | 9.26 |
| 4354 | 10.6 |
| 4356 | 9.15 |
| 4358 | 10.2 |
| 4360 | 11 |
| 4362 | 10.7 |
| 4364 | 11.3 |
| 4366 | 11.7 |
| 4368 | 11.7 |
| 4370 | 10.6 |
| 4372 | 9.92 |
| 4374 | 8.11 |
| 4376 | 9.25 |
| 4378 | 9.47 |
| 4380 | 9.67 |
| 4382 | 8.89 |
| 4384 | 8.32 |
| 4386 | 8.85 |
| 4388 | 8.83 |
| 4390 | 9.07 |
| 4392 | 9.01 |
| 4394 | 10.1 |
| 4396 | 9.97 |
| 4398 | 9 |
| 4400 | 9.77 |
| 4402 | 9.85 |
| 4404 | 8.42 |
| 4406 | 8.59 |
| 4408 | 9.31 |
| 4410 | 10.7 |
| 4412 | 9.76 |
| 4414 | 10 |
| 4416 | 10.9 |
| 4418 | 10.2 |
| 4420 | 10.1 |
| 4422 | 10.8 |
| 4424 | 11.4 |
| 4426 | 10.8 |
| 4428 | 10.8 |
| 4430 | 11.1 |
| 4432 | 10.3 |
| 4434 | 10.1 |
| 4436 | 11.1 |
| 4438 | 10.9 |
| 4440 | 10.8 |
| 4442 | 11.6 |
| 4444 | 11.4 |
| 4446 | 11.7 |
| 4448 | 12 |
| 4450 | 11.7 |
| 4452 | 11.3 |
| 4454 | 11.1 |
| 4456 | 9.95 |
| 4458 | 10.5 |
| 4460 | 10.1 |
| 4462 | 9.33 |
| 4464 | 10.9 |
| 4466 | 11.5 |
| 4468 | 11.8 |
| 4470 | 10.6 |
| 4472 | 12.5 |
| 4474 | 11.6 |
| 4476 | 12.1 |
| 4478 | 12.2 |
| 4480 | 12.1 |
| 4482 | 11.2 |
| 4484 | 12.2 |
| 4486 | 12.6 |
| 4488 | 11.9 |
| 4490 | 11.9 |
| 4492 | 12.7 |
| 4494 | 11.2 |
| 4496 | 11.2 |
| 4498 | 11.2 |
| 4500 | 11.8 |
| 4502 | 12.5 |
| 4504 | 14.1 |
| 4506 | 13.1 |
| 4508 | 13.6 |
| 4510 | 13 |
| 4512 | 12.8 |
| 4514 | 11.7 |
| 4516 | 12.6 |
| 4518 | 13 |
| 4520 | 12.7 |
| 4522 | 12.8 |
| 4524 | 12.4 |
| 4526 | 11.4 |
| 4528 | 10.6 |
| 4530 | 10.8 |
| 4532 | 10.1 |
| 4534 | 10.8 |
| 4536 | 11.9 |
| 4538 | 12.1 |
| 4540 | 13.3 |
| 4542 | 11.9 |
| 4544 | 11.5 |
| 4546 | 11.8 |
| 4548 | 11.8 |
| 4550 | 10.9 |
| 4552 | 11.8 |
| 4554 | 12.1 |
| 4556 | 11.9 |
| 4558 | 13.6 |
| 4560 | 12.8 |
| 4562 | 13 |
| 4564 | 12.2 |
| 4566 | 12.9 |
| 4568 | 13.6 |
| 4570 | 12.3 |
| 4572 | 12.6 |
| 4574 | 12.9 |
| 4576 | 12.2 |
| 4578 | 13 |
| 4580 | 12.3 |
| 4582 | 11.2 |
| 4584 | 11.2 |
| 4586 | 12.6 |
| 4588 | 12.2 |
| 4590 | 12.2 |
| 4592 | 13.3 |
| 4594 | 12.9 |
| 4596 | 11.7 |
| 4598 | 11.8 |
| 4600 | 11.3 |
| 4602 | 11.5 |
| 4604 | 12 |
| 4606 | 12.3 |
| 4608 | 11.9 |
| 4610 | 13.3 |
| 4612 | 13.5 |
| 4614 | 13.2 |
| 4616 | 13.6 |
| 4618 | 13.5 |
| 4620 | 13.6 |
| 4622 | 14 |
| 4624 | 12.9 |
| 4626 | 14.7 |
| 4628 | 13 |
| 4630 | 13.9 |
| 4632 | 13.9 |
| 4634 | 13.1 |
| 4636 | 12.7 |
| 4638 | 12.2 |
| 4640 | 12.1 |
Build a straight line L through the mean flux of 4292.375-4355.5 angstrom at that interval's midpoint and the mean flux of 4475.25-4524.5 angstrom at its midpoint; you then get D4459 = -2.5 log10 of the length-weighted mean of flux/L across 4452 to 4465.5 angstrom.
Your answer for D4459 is 0.11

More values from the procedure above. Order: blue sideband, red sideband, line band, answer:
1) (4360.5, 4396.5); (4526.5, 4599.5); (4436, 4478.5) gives -0.04 mag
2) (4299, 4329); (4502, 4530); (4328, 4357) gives -0.07 mag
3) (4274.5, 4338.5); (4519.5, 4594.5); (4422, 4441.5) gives -0.05 mag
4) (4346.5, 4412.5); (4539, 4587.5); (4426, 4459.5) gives -0.04 mag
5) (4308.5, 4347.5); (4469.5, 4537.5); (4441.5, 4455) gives -0.03 mag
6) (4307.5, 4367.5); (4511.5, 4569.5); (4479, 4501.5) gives -0.03 mag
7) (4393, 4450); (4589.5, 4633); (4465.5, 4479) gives -0.06 mag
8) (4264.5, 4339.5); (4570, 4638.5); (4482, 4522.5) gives -0.10 mag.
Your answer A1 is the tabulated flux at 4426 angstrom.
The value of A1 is 10.8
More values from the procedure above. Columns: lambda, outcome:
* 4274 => 8.55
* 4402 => 9.85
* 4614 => 13.2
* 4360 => 11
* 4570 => 12.3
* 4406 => 8.59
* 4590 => 12.2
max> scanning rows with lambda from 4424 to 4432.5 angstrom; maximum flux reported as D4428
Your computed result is 11.4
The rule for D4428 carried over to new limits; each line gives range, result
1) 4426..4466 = 12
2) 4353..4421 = 11.7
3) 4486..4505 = 14.1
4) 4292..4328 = 11.1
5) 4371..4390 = 9.92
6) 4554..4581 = 13.6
